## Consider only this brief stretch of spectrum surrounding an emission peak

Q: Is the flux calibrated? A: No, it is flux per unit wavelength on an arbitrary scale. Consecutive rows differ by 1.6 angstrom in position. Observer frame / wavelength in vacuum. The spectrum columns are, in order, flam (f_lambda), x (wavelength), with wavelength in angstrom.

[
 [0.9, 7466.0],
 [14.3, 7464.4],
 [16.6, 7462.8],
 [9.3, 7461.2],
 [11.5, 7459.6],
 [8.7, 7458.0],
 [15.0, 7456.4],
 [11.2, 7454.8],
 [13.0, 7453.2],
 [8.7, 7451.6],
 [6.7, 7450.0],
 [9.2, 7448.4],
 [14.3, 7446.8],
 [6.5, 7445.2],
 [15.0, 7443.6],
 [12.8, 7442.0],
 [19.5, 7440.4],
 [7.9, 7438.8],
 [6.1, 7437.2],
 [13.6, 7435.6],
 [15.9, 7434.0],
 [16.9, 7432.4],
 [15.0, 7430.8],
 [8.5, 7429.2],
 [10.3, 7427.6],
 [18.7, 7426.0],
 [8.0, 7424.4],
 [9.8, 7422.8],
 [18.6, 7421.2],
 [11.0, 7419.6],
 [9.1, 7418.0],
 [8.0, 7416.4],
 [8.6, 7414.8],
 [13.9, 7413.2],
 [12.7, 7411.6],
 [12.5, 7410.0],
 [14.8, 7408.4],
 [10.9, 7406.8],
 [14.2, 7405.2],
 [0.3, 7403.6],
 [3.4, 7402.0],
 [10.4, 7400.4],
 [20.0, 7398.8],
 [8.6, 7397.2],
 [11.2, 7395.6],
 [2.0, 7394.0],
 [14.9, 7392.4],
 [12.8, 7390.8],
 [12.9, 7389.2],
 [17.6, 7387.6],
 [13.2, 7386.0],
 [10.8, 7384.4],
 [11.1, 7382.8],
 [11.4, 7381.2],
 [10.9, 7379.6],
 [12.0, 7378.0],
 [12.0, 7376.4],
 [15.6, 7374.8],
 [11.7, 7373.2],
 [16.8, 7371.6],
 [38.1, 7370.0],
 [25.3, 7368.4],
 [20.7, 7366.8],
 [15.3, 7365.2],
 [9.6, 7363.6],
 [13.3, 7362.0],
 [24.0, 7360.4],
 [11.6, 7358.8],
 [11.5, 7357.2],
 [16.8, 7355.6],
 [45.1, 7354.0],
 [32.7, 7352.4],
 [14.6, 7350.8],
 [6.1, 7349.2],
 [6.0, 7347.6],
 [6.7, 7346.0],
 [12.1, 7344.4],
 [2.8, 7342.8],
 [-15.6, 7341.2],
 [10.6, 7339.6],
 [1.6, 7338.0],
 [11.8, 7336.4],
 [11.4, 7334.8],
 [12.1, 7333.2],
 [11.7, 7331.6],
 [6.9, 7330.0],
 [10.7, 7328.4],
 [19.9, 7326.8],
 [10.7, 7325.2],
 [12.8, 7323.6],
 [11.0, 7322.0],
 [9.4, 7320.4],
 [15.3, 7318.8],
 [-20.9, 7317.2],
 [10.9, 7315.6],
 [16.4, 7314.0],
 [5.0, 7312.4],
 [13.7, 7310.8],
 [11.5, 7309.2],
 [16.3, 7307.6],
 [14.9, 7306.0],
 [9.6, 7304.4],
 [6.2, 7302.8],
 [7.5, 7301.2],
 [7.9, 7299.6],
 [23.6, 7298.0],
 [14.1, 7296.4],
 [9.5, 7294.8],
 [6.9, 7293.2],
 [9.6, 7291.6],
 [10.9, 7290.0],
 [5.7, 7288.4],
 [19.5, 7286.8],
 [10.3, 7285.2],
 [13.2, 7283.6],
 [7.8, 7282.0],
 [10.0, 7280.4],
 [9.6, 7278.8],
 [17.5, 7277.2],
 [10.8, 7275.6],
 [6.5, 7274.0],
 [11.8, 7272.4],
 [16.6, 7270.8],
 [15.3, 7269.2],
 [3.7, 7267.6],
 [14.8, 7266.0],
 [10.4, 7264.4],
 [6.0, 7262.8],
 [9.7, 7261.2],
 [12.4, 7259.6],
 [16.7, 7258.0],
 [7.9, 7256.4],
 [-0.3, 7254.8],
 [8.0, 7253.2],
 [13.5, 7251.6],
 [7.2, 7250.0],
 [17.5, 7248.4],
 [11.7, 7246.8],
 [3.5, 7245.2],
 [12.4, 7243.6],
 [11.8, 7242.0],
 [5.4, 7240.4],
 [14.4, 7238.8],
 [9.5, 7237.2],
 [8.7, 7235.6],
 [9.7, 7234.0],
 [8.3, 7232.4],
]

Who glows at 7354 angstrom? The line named [S II]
